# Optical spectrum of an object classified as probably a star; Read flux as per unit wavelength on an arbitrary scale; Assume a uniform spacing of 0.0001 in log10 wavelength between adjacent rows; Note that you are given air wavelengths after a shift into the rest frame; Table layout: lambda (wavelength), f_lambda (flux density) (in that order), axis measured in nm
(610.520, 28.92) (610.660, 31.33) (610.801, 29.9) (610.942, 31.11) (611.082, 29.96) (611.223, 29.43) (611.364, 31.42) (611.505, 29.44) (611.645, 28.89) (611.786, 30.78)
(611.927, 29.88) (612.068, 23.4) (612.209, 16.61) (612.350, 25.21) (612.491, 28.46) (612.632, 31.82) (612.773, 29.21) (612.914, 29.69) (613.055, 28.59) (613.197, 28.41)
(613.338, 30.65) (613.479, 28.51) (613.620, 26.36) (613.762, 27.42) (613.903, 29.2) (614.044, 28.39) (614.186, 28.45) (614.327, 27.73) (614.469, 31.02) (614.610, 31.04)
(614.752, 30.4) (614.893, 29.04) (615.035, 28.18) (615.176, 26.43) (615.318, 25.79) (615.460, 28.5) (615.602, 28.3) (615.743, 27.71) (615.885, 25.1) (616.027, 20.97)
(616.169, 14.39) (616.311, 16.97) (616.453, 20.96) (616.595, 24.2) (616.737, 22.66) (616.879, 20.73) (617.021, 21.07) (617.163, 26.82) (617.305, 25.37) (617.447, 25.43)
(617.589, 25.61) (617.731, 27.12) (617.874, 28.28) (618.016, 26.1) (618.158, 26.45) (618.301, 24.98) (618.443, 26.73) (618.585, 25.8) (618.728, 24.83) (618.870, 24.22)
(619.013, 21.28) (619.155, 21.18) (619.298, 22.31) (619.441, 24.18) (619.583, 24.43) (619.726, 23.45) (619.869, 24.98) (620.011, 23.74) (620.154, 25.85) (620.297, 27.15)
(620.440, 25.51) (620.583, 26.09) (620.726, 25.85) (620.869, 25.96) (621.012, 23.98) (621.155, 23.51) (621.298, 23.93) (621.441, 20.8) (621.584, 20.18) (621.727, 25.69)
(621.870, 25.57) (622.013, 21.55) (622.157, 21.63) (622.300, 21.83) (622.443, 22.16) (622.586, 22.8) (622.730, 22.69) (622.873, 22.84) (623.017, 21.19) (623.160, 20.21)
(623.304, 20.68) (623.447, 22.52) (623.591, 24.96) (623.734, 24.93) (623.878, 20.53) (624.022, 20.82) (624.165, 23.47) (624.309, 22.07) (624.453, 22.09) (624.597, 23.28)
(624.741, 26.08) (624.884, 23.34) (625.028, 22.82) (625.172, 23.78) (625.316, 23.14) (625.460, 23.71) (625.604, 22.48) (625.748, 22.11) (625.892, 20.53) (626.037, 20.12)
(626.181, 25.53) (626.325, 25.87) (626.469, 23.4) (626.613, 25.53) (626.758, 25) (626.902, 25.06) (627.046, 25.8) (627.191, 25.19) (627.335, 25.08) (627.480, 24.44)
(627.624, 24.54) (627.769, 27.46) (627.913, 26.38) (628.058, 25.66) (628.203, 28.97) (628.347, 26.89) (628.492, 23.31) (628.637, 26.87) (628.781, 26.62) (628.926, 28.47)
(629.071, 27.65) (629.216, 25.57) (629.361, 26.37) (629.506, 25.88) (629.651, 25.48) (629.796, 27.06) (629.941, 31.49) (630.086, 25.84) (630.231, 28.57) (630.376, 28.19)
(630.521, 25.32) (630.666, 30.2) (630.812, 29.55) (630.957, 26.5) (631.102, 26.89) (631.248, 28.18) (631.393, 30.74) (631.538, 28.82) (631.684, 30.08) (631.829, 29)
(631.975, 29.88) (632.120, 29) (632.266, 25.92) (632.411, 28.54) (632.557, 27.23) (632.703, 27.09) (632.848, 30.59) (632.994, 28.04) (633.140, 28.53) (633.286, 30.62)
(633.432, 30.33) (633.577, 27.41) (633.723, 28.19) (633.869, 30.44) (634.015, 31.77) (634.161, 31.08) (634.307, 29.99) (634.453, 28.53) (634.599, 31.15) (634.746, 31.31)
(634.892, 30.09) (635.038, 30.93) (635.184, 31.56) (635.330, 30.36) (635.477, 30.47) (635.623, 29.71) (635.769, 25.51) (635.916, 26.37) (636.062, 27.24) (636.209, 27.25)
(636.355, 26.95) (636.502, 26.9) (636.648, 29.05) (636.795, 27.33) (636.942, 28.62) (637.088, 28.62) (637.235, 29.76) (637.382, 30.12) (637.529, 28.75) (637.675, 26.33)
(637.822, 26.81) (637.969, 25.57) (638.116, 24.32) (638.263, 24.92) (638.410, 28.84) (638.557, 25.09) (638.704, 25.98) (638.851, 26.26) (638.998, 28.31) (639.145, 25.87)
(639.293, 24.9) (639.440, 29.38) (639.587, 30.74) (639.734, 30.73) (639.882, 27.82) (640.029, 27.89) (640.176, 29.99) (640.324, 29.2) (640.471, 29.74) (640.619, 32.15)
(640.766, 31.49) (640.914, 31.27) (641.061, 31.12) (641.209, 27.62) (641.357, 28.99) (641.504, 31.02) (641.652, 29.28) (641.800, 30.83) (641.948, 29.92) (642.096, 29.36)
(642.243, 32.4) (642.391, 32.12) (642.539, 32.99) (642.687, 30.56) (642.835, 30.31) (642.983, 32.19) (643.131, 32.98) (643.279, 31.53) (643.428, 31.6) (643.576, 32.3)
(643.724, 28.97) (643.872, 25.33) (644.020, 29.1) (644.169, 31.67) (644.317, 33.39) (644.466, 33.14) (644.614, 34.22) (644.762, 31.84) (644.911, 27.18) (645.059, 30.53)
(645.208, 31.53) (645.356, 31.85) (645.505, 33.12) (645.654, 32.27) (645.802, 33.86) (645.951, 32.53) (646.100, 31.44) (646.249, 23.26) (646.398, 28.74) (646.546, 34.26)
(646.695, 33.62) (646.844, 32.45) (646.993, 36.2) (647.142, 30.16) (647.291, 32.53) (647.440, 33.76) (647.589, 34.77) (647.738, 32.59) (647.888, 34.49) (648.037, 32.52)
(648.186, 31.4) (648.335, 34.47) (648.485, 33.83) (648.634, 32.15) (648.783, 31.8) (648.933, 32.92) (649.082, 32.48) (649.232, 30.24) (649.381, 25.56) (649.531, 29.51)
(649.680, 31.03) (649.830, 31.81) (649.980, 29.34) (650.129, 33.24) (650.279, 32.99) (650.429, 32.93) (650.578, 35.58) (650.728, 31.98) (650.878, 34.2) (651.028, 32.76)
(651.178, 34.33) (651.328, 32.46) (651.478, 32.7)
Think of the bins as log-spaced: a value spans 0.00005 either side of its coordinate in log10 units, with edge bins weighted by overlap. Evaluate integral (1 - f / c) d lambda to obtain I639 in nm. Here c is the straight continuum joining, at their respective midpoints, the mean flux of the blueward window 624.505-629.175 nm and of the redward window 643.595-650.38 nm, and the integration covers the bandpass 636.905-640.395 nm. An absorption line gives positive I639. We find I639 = 0.14 nm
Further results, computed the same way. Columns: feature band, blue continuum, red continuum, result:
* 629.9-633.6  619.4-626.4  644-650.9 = -0.29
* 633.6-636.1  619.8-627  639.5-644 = -0.17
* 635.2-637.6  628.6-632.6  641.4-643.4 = 0.09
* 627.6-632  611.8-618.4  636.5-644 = 0.07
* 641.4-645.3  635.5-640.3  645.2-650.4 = -0.13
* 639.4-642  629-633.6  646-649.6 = 0.03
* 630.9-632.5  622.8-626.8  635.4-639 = -0.19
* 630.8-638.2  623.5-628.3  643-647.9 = -0.35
